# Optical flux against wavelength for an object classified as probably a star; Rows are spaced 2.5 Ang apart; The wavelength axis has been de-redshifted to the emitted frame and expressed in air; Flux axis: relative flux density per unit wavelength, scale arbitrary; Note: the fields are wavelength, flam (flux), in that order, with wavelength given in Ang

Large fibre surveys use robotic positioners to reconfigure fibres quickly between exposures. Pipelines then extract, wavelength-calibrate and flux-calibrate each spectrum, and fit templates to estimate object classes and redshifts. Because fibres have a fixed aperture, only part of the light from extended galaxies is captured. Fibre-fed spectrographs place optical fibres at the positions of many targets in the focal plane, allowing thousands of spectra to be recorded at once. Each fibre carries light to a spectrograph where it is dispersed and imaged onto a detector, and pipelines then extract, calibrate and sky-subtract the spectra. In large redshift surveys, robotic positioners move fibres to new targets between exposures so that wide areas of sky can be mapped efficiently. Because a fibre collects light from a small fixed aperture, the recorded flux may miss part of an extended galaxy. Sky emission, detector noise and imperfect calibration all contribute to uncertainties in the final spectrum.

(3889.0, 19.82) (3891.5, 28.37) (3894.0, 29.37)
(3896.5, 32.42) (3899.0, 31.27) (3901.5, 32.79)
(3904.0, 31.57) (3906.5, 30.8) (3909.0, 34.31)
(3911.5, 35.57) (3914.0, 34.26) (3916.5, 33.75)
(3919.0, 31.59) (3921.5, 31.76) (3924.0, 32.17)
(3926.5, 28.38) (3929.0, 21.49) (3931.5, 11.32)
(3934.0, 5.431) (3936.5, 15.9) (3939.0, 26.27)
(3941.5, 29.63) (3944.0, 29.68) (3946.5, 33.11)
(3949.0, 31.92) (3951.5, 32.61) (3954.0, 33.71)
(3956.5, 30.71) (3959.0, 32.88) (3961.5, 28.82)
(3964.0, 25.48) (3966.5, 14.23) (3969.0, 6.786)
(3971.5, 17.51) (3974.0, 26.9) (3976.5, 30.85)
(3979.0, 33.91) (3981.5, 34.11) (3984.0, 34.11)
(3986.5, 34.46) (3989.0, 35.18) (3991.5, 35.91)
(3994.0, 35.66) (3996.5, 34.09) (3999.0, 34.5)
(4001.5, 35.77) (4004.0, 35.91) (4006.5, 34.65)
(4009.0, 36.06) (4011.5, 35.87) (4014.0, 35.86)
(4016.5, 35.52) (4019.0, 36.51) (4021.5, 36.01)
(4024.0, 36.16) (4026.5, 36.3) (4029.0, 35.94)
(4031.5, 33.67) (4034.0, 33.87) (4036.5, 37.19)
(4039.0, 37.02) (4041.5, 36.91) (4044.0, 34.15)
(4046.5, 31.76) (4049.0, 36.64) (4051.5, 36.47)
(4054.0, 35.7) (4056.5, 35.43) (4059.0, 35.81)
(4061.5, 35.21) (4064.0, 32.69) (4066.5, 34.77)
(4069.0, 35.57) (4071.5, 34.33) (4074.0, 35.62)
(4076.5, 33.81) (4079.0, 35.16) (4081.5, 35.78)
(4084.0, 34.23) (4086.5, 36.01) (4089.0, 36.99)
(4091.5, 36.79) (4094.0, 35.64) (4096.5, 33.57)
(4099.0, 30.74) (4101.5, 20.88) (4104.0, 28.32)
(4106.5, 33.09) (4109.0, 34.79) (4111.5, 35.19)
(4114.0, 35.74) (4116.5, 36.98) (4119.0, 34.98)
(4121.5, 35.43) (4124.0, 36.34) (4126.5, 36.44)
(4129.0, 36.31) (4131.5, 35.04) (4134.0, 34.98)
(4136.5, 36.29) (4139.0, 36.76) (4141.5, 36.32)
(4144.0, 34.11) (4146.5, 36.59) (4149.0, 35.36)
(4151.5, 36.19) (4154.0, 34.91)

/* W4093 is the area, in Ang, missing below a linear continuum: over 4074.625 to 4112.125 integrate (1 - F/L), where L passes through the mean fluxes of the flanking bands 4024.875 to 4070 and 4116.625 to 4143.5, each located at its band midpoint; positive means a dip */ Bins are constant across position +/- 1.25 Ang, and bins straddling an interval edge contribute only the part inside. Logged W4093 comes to 2.3 Ang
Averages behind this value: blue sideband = 35.3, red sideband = 35.9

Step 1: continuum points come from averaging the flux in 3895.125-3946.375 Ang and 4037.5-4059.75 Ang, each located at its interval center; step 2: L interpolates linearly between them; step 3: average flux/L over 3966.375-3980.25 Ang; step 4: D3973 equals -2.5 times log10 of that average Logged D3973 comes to 0.37 mag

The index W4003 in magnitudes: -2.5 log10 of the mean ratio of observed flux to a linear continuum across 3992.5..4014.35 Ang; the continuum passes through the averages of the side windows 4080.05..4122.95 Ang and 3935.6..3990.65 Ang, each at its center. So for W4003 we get -0.18 mag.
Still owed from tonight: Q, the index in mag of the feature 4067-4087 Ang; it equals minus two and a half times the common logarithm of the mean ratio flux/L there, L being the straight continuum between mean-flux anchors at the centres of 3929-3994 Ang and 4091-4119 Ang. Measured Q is -0.11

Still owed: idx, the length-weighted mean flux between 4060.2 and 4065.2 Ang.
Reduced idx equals 34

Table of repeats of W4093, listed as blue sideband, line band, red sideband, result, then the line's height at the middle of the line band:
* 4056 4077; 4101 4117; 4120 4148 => 1.4 Ang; 35.5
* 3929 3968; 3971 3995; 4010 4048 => -2.1 Ang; 29.6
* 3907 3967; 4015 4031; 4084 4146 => -2.5 Ang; 31.1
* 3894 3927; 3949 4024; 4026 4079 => 5.0 Ang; 33.9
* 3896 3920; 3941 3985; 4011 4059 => 7.7 Ang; 34.1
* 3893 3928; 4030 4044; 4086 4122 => -1.1 Ang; 33.1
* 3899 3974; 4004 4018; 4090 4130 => -2.6 Ang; 30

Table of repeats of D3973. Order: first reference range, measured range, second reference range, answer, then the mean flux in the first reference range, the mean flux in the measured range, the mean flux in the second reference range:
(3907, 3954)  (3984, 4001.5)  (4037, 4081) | -0.12 mag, 27.9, 35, 35.2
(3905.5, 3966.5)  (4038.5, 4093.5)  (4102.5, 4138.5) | -0.08 mag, 28.1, 35.3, 34.9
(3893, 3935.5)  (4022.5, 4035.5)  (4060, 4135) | -0.10 mag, 28.6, 35.2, 34.4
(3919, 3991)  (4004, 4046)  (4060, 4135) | -0.17 mag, 26.9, 35.7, 34.4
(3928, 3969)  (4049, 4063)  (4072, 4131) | -0.14 mag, 24.7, 35.8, 34.3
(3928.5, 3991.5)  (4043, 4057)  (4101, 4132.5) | -0.14 mag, 26.5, 35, 34.1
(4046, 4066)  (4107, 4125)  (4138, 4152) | 0.00 mag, 35.1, 35.5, 35.9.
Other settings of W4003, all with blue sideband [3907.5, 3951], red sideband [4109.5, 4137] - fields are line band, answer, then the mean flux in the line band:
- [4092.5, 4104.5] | 0.16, 30.1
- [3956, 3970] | 0.25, 23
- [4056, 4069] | -0.05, 34.8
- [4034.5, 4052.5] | -0.10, 35.6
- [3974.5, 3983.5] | -0.10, 32.5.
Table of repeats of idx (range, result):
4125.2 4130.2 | 36.4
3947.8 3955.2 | 32.7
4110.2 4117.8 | 36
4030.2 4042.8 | 35.7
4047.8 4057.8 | 36.1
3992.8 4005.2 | 35.2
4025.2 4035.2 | 35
